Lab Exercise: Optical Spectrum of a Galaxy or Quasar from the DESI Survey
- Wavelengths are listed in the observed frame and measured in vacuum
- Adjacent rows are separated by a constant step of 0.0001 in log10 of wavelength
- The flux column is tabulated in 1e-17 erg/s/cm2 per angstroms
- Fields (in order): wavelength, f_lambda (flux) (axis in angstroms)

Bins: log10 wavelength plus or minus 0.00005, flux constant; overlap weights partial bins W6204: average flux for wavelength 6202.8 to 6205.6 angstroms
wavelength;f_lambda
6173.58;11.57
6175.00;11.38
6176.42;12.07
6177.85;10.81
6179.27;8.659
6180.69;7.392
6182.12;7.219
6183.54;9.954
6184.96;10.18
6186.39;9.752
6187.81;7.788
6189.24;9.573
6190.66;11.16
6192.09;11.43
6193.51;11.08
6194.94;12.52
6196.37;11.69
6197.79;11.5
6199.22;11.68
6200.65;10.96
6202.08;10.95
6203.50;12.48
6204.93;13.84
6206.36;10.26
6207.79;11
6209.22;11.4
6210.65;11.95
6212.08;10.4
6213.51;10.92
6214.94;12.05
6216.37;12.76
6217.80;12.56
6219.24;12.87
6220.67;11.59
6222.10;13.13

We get 13.1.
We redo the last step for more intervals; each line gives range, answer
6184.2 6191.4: 9.7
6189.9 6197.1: 11.6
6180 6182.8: 7.29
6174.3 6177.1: 11.7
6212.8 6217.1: 11.9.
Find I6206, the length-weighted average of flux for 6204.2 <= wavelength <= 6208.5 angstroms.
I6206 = 11.7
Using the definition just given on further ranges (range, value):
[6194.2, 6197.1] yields 12.1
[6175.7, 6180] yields 10.5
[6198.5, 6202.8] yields 11.2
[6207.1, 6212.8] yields 11.2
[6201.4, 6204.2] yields 11.8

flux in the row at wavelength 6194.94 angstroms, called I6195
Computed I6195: 12.52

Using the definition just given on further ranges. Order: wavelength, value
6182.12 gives 7.219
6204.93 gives 13.84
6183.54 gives 9.954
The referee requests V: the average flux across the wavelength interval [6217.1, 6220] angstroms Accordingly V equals 12.7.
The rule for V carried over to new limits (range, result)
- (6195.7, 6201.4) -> 11.5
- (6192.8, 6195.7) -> 11.8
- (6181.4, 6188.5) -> 8.98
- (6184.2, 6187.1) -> 9.97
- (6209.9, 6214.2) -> 11.1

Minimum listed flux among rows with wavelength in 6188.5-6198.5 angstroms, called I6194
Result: 9.573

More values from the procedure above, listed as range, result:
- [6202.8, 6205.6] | 12.48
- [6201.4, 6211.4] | 10.26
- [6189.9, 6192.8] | 11.16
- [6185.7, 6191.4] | 7.788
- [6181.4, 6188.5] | 7.219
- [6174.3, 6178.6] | 10.81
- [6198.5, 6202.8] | 10.95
